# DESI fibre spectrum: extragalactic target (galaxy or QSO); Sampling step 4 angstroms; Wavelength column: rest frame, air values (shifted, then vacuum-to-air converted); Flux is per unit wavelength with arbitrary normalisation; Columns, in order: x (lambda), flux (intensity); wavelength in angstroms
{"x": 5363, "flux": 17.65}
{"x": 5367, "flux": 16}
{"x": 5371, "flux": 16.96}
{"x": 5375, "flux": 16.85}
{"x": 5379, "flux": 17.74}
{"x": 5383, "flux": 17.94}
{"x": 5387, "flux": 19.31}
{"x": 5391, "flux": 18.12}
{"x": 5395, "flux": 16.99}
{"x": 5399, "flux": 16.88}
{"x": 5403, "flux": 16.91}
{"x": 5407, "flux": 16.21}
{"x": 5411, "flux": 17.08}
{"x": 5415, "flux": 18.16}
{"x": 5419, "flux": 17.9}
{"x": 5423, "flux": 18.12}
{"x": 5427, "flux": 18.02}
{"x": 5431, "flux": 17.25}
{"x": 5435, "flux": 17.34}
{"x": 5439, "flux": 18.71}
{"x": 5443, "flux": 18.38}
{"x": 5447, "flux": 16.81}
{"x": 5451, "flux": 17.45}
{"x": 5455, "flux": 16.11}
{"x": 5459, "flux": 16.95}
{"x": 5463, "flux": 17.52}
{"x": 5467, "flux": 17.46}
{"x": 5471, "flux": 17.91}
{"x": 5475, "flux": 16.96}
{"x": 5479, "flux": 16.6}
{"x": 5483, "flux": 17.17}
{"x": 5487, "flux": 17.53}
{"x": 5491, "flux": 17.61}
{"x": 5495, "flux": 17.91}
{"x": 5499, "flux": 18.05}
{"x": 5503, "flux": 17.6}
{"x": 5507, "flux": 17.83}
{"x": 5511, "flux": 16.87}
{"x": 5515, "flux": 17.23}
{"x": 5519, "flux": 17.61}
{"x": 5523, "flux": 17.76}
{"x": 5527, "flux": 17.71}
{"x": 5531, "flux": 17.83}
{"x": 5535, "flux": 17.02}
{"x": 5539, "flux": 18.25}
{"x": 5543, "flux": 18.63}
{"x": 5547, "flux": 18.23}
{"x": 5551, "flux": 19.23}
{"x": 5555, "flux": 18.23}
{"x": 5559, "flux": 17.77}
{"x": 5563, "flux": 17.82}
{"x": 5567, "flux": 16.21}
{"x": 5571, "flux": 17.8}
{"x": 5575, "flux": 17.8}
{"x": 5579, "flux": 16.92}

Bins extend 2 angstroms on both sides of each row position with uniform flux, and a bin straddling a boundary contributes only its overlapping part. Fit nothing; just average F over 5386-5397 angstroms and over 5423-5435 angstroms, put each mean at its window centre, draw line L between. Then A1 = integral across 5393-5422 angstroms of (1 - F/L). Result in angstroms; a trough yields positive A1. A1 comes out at 1.1 angstroms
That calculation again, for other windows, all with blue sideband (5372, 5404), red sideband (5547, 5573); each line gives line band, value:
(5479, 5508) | 0.3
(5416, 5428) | -0.3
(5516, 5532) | 0.1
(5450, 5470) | 0.7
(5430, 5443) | -0.2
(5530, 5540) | 0.1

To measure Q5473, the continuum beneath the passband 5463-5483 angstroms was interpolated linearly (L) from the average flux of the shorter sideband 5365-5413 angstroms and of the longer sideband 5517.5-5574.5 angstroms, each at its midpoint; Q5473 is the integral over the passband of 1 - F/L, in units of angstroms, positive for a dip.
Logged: 0.4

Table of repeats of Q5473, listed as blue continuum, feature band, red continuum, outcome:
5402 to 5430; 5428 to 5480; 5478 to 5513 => 0.4 angstroms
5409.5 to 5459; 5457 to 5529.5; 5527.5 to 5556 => 1.8 angstroms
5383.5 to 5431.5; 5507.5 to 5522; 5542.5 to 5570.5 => 0.4 angstroms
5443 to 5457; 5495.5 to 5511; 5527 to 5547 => -0.1 angstroms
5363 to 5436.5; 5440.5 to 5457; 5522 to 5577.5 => 0.3 angstroms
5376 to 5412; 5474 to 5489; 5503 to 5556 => 0.5 angstroms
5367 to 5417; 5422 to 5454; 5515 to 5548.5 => -0.3 angstroms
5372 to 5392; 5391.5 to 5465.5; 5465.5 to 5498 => 1.2 angstroms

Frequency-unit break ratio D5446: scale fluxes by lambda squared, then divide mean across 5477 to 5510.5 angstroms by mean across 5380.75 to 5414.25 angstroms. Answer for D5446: 1.04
